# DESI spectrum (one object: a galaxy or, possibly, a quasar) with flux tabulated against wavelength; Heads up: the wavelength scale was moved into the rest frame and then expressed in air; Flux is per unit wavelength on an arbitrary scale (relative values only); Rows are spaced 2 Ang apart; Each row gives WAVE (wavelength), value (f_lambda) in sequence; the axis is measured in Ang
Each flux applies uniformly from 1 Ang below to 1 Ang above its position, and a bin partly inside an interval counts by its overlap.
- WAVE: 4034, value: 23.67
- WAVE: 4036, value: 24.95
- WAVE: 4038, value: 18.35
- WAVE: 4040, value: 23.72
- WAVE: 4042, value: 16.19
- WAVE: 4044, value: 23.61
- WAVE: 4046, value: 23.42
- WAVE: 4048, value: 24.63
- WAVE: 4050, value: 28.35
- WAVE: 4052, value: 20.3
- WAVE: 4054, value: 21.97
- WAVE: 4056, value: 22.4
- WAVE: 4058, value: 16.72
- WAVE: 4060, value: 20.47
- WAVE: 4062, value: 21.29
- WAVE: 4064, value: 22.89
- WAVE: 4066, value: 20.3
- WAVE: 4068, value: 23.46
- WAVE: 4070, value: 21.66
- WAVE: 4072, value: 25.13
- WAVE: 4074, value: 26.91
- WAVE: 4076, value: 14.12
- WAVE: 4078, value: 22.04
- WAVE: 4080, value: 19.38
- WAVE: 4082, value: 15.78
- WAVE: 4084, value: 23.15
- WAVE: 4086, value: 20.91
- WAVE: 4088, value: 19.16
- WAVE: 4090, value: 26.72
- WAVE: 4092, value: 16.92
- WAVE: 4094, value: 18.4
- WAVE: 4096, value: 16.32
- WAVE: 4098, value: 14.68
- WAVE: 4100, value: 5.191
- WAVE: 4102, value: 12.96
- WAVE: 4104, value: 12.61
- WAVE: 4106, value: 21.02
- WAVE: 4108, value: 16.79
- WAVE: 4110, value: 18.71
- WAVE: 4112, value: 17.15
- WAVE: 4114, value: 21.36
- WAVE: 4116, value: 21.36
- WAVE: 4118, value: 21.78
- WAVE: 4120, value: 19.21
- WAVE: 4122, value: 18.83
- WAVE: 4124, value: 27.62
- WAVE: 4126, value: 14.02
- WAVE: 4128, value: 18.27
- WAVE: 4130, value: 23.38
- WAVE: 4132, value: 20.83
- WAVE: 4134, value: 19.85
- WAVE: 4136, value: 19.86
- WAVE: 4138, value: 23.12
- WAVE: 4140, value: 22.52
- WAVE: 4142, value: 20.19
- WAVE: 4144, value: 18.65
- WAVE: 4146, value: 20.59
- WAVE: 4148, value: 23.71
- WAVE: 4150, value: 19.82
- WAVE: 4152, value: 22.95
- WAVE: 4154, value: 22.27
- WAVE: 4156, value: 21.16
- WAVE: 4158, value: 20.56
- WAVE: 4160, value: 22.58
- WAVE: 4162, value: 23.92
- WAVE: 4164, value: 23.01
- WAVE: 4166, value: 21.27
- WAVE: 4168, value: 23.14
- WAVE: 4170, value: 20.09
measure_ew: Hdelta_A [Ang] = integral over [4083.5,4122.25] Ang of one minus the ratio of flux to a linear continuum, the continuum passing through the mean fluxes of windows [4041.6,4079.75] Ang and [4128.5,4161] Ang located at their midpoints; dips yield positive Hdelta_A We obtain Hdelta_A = 6.3 Ang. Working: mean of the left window 21.9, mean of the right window 21.3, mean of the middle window 18.1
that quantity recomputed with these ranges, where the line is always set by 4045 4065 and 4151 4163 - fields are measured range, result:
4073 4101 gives 4.65 Ang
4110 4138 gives 2.42 Ang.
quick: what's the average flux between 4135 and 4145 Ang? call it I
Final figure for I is 20.9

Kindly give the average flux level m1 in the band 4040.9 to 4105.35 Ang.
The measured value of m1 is 20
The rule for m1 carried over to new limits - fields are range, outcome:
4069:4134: 19.1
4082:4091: 21.7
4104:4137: 19.8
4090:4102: 15.2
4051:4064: 20.7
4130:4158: 21.2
